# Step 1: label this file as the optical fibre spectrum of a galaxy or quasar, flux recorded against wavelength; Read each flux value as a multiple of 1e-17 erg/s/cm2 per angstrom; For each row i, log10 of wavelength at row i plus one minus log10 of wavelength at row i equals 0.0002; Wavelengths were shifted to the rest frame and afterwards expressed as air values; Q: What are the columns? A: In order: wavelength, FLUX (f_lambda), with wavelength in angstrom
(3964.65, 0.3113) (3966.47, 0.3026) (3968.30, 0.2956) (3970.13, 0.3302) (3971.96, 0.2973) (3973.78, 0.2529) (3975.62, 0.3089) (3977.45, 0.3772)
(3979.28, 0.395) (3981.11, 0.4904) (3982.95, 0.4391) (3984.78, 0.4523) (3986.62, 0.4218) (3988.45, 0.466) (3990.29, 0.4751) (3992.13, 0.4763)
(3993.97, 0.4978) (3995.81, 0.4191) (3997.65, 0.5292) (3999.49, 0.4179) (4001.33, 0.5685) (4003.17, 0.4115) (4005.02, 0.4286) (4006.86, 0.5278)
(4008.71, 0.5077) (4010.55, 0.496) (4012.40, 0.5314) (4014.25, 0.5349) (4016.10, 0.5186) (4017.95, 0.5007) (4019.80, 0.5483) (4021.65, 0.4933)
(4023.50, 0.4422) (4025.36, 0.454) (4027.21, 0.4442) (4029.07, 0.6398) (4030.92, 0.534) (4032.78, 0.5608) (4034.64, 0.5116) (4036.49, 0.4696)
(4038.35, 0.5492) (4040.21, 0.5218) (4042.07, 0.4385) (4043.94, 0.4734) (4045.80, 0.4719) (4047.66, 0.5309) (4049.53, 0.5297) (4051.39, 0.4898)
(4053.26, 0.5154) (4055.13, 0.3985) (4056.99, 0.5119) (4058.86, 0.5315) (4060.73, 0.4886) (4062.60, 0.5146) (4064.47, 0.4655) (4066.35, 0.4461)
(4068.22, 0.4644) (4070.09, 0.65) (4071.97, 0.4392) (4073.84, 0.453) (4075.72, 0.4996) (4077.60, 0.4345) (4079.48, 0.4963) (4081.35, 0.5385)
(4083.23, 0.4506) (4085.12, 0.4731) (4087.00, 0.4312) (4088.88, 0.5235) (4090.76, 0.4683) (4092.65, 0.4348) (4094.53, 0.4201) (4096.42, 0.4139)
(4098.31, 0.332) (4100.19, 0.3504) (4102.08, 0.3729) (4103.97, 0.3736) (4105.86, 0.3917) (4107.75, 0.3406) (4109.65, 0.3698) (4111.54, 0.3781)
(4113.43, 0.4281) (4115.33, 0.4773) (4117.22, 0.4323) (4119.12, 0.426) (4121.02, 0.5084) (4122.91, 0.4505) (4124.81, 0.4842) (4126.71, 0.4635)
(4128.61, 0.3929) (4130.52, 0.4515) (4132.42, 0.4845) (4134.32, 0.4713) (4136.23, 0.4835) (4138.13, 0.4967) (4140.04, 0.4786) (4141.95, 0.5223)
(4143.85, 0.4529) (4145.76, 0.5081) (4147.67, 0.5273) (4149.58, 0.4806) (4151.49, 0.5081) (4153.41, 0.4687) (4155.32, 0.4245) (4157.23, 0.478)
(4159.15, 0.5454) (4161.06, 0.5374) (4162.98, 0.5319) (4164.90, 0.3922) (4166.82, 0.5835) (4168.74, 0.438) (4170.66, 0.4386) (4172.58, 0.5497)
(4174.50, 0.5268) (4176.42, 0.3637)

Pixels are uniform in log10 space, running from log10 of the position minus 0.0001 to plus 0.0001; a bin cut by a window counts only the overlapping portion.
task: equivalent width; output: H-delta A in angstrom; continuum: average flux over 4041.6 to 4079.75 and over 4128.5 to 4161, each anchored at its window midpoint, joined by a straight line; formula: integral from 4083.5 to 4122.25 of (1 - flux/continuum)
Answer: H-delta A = 5.4 angstrom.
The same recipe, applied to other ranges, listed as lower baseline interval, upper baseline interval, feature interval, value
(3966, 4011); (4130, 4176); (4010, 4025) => -2.4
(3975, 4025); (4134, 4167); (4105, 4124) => 2.6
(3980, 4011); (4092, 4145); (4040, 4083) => -3.8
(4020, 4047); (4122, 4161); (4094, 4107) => 3.0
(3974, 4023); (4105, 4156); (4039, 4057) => -1.0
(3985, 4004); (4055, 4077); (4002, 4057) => -2.3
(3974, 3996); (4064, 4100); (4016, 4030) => -2.0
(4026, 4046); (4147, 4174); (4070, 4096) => 1.6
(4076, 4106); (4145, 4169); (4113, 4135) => 0.4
